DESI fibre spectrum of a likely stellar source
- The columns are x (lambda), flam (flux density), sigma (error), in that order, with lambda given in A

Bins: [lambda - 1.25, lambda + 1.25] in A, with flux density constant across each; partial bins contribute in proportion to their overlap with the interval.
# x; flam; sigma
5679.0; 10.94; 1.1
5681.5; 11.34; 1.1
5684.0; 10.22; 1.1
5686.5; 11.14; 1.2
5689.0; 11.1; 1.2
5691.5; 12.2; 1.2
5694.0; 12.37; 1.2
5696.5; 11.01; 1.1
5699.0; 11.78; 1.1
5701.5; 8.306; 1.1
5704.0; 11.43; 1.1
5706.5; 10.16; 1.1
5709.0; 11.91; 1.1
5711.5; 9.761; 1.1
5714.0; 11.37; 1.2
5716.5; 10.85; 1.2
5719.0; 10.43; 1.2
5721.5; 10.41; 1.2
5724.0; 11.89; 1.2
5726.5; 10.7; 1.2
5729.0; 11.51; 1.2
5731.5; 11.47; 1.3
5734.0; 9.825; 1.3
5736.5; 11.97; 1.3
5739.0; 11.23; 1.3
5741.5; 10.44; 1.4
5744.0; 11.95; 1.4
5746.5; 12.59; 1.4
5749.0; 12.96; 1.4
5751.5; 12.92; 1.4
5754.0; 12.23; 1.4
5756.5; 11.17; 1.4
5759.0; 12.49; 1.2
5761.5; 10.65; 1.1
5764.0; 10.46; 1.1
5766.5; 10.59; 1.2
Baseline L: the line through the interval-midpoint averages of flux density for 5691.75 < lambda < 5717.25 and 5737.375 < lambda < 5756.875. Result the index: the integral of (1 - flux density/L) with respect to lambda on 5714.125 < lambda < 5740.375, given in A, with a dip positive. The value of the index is 1.0 A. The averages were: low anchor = 10.9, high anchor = 12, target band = 11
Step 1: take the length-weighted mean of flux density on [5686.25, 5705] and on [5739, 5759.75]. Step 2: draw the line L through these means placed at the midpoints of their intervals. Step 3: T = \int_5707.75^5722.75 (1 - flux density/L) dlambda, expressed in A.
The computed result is 0.90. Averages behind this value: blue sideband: 11.2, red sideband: 12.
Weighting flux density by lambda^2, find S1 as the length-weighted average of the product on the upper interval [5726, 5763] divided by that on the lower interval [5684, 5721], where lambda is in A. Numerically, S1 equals 1.08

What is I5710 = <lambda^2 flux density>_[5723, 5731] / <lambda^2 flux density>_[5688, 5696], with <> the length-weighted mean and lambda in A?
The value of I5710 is 1.0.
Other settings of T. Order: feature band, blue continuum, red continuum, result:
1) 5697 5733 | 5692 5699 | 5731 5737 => 1.52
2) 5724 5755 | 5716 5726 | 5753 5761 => -0.76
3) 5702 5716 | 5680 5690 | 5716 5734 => 0.22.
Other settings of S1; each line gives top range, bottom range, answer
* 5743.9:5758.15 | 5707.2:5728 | 1.14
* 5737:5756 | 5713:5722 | 1.13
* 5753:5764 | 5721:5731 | 1.04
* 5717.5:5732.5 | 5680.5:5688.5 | 1.03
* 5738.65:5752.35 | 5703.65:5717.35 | 1.12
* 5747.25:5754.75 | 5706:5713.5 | 1.20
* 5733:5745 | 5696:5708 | 1.07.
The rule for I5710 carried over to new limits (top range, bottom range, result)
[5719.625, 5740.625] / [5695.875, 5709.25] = 1.05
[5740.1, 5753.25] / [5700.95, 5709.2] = 1.18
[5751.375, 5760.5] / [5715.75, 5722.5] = 1.16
